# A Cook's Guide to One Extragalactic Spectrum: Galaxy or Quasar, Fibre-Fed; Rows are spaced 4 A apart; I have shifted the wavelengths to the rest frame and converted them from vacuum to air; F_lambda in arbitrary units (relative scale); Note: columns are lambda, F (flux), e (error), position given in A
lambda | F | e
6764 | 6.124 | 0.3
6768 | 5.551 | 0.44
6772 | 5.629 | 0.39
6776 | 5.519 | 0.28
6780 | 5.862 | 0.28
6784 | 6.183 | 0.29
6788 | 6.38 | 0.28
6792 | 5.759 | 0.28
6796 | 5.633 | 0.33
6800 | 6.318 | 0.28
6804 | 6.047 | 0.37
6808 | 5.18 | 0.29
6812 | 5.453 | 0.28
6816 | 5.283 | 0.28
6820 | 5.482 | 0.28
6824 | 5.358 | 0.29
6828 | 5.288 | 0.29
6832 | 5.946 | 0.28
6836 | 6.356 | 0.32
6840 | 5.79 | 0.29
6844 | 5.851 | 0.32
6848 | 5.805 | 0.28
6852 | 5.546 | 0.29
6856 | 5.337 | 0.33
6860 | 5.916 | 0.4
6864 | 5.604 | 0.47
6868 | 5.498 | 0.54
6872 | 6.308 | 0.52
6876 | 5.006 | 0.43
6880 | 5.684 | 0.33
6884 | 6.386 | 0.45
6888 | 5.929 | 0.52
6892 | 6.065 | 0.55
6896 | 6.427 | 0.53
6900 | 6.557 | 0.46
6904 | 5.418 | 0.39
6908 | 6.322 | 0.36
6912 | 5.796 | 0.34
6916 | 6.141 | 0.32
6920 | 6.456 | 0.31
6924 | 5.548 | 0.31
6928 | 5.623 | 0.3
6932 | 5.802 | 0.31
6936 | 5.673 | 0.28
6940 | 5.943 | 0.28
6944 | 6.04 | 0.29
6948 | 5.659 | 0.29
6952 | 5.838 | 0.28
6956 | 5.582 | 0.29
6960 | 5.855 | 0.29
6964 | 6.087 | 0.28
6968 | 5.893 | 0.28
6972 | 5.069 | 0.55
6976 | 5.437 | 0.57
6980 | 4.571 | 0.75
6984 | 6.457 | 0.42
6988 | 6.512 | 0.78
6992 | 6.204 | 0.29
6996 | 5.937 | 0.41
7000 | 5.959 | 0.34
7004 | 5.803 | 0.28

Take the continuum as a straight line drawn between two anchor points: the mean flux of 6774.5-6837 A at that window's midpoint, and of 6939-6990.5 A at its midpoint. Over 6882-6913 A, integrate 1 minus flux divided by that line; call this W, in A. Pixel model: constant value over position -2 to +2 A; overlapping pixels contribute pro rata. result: -1.97 A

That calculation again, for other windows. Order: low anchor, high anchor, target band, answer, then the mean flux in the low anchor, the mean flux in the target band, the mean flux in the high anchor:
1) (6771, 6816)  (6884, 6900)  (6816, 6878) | 3.8 A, 5.8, 5.66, 6.22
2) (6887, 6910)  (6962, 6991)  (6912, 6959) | 0.8 A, 6.13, 5.84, 5.73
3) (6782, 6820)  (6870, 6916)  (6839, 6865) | 0.9 A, 5.79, 5.69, 6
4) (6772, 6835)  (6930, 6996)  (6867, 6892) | -0.3 A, 5.72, 5.84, 5.79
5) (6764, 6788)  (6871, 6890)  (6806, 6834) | 2.0 A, 5.83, 5.43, 5.84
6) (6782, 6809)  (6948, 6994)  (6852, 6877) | 1.1 A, 5.96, 5.63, 5.77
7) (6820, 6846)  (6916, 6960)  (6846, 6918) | -1.1 A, 5.74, 5.87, 5.83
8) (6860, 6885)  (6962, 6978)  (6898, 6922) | -1.8 A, 5.74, 6.12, 5.62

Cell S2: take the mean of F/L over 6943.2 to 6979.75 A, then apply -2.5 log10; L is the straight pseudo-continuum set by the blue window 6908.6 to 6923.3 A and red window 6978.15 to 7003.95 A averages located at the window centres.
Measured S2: 0.07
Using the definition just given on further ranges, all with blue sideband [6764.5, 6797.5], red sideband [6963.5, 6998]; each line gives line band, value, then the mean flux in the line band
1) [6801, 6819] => 0.06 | 5.54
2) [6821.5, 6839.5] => 0.02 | 5.73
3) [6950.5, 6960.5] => 0.01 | 5.74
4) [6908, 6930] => -0.03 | 5.95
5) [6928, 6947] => -0.01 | 5.83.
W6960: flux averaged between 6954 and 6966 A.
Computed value 5.84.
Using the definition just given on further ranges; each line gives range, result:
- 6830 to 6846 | 5.99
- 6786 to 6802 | 6.02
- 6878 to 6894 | 6.02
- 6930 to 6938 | 5.74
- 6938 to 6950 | 5.88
